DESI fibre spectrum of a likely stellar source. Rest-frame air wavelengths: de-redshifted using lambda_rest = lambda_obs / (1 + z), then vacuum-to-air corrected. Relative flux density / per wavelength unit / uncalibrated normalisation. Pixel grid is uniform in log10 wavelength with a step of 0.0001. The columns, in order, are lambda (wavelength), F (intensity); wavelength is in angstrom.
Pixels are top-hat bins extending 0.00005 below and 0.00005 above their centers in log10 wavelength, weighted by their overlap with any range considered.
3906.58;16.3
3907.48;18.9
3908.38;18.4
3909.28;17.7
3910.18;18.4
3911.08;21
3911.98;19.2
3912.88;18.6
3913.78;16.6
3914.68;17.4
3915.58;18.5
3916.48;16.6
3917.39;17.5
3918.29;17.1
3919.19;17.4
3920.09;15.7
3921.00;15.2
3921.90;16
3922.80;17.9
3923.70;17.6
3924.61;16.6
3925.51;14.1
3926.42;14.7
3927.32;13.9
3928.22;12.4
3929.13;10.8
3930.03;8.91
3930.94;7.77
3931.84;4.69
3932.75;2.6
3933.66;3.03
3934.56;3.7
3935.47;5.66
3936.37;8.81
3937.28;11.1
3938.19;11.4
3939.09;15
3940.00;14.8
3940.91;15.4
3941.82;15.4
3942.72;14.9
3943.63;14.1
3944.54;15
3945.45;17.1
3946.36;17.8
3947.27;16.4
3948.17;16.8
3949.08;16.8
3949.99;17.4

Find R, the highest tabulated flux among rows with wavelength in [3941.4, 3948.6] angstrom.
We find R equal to 17.8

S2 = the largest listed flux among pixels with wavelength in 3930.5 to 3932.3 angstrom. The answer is 7.77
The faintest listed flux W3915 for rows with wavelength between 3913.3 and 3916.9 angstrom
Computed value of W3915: 16.6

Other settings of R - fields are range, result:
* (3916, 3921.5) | 17.5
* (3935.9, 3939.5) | 15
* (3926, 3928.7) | 14.7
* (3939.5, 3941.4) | 15.4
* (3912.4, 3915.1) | 18.6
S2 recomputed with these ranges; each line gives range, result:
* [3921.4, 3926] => 17.9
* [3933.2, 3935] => 3.7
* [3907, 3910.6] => 18.9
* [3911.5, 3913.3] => 19.2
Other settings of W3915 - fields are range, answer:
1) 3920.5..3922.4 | 15.2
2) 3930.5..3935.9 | 2.6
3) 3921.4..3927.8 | 13.9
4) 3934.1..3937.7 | 3.7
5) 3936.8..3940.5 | 11.1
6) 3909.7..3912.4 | 18.4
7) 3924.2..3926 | 14.1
